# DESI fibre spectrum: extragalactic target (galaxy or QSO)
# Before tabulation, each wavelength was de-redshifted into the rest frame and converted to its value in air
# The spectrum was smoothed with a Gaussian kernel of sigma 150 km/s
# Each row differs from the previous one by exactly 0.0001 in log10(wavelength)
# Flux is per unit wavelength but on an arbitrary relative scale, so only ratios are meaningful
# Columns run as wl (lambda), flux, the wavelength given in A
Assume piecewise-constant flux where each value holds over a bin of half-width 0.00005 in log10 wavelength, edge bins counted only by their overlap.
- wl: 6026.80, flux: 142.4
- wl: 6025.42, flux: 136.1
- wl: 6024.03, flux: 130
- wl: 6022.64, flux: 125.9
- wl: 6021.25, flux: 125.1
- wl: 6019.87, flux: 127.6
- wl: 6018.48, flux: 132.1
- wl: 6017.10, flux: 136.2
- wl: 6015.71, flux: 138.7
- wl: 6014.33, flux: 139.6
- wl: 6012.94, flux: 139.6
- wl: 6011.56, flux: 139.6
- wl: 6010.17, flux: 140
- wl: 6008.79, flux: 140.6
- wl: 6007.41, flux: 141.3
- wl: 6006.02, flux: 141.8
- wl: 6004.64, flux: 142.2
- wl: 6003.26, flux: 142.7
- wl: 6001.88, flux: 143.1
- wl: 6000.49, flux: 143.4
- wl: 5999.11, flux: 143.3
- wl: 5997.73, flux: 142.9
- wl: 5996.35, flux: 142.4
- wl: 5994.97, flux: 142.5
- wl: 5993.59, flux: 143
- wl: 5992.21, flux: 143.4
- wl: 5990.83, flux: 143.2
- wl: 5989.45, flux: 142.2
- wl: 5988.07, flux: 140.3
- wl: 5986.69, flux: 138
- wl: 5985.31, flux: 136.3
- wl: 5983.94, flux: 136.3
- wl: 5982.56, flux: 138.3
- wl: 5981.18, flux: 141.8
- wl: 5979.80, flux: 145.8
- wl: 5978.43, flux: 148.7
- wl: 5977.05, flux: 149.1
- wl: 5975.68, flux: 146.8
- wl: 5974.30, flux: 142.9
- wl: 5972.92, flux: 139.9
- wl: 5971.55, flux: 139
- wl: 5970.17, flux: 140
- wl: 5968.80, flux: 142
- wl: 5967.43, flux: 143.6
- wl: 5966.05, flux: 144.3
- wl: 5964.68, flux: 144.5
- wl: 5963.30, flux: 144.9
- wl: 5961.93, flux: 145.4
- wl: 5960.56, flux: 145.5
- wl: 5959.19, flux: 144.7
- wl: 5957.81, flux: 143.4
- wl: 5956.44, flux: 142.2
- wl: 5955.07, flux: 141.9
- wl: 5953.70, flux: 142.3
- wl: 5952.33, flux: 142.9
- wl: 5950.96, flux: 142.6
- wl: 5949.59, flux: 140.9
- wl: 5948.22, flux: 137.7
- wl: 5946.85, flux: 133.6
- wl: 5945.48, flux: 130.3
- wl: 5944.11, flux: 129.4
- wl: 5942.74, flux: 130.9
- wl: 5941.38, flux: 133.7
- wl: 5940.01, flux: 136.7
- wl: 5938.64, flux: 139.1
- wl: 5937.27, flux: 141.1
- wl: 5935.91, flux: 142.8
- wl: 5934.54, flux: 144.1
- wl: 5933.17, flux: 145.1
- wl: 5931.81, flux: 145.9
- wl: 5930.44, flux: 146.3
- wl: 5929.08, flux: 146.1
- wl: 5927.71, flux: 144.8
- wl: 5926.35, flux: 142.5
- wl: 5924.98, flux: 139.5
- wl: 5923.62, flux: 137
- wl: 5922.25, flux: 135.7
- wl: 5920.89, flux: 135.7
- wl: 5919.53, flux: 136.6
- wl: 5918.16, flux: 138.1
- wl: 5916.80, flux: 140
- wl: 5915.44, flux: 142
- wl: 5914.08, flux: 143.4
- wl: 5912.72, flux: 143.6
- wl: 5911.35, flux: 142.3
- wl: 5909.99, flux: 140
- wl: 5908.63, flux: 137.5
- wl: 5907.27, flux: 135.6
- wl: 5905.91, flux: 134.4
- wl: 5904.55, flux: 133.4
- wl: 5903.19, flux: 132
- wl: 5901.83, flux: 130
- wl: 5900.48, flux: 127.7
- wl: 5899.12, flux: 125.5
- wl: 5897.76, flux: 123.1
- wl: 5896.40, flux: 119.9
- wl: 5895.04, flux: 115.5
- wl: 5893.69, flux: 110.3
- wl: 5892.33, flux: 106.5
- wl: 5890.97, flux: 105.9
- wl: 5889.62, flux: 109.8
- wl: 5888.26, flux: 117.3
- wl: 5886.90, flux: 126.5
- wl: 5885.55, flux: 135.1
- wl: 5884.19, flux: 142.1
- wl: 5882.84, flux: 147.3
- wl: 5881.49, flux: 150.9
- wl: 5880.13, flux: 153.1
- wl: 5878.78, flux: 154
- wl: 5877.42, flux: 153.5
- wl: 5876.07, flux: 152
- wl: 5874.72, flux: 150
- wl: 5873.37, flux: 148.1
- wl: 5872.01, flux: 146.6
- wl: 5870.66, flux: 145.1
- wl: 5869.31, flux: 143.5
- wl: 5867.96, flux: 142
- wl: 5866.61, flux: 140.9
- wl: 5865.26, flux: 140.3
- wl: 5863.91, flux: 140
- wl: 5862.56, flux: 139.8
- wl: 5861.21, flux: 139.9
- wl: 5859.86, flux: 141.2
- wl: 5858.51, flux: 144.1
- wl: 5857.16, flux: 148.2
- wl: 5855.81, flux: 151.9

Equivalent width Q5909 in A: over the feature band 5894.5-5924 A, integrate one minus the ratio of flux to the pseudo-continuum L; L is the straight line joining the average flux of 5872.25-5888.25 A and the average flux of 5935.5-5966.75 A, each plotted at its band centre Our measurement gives 1.9 A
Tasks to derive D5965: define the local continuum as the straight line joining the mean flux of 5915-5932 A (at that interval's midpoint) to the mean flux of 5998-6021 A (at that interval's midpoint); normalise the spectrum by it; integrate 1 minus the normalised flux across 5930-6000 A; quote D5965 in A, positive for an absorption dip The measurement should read -0.7 A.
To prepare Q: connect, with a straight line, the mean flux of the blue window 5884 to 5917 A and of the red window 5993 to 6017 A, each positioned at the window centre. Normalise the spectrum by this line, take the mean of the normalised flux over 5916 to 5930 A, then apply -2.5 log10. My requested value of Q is -0.07 mag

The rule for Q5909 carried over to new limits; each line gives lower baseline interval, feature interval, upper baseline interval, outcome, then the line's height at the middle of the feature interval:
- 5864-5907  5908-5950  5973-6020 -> -0.7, 137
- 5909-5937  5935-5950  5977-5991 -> 0.6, 141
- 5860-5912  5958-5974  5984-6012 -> -0.4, 140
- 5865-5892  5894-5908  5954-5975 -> 1.3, 141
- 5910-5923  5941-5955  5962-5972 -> 0.5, 142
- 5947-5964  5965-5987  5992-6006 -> 0.1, 143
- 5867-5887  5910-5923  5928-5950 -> 0.2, 142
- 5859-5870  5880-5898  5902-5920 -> 1.9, 140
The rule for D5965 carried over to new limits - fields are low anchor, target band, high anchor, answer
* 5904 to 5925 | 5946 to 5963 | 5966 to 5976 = -0.12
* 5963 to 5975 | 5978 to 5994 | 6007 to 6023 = -0.18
